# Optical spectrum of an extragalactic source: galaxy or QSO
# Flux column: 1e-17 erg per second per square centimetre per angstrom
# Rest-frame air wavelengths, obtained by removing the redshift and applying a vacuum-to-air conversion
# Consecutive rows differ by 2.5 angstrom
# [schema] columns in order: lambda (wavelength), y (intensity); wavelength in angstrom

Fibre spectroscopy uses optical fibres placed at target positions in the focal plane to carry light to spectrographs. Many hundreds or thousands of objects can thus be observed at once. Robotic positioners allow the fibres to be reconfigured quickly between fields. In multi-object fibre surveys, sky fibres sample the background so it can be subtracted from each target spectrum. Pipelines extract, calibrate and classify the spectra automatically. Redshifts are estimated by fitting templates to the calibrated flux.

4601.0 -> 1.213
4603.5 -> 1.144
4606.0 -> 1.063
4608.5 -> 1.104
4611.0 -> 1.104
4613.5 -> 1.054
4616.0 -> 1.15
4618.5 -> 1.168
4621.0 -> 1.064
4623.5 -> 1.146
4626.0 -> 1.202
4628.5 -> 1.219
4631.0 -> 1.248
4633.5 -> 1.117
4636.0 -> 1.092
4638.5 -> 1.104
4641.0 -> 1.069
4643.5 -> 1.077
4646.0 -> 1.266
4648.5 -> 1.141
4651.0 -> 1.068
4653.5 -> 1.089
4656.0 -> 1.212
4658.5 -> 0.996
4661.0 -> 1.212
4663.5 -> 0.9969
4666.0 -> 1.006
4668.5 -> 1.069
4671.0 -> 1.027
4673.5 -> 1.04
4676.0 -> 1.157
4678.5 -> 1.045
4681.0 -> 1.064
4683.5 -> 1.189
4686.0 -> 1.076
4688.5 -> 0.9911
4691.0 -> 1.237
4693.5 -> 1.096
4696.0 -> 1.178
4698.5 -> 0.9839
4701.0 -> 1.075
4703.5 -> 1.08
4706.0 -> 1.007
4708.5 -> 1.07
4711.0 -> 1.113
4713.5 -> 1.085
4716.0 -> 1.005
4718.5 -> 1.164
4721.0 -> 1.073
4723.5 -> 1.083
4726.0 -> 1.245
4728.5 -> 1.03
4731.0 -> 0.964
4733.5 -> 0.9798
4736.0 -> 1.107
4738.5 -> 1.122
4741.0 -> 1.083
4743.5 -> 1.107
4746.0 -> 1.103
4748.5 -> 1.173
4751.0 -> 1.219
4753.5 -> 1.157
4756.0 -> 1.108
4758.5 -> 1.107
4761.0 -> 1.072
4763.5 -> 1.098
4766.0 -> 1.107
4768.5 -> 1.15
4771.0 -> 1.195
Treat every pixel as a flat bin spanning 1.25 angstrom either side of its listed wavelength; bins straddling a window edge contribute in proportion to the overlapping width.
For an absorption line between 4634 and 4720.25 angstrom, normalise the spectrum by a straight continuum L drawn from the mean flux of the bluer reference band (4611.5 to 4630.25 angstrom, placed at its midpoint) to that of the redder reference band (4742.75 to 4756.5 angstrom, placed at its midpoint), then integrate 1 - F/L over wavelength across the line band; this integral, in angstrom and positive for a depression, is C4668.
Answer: 4.16 angstrom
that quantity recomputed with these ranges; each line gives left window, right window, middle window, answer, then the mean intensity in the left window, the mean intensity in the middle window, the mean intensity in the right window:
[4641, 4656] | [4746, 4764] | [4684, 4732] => 2.0 angstrom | 1.13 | 1.08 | 1.13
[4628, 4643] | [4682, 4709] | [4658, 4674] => 0.9 angstrom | 1.13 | 1.05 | 1.09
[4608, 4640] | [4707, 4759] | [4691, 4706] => 0.3 angstrom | 1.14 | 1.09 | 1.1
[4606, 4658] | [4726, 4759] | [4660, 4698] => 1.0 angstrom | 1.13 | 1.09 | 1.1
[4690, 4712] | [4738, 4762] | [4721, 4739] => 0.6 angstrom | 1.09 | 1.07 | 1.13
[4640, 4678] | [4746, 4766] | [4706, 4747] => 1.4 angstrom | 1.09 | 1.08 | 1.13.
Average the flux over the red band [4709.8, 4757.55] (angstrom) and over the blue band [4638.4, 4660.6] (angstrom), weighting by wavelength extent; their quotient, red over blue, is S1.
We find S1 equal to 1.0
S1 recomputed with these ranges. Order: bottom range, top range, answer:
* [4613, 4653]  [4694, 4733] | 0.95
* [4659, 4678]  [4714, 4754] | 1.03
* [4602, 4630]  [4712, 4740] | 0.95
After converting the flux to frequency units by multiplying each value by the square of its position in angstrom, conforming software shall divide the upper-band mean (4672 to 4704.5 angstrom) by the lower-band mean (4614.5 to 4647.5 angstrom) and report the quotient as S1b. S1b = 0.98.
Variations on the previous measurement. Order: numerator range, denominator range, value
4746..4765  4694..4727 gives 1.06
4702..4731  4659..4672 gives 1.04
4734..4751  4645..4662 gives 1.02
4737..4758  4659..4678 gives 1.10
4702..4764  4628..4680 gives 1.02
